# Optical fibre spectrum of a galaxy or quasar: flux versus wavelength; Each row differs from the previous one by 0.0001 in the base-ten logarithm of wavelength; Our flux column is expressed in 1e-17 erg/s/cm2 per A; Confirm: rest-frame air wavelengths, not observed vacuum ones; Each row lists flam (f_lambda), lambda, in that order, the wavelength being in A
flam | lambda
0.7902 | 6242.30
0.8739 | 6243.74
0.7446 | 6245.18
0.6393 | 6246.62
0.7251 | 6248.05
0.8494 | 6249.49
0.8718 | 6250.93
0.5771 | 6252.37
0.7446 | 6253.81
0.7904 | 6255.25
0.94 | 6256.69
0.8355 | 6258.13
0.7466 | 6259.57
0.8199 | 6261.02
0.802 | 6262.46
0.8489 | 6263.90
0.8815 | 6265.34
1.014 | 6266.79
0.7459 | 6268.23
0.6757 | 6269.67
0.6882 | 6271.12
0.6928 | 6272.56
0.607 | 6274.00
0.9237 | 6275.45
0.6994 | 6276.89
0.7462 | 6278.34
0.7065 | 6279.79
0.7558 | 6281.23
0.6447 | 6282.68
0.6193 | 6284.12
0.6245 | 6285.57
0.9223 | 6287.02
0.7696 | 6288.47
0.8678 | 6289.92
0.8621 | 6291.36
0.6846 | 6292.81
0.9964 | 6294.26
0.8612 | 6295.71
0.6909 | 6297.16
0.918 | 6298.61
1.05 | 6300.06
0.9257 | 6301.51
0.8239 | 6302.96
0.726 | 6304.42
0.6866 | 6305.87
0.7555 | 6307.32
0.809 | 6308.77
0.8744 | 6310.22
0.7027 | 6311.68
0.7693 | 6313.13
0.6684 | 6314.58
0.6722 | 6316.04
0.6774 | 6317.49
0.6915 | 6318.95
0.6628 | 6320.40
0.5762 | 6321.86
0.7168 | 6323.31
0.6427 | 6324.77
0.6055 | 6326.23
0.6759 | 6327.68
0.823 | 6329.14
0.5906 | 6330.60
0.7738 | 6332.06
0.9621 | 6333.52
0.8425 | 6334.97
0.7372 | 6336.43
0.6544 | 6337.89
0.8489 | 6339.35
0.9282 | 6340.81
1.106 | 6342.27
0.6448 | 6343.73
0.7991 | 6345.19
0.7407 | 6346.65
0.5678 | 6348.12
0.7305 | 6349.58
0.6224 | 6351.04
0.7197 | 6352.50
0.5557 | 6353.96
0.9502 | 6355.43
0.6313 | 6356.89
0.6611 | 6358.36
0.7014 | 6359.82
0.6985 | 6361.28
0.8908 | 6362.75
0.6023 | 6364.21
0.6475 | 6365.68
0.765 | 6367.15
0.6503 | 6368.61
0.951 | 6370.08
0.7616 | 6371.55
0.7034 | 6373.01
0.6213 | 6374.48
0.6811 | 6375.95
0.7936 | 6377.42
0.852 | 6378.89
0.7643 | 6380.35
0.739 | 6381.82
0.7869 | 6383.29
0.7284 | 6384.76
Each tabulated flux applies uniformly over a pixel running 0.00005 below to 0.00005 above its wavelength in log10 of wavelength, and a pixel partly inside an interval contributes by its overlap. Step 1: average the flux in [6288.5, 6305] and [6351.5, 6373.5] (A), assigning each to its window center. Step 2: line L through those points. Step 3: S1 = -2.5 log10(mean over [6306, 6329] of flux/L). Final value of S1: 0.16 mag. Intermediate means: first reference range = 0.853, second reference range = 0.725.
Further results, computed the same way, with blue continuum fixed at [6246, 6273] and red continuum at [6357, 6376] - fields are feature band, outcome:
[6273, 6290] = 0.052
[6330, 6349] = -0.073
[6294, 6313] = -0.095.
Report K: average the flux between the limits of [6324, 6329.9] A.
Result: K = 0.686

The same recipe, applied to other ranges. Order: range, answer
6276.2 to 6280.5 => 0.716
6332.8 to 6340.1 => 0.81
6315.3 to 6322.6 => 0.656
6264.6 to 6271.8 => 0.801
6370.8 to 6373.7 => 0.735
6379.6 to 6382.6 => 0.755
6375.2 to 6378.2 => 0.737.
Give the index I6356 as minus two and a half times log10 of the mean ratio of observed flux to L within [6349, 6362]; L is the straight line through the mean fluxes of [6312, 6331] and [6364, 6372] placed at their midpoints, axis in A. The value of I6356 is 0.04 mag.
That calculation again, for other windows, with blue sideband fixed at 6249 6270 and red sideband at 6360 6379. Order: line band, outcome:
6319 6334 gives 0.10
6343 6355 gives 0.11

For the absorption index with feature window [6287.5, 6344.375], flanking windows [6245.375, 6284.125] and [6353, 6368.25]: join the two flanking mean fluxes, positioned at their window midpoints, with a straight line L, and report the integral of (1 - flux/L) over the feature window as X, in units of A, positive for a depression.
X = -3.23 A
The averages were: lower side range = 0.765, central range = 0.777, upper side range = 0.709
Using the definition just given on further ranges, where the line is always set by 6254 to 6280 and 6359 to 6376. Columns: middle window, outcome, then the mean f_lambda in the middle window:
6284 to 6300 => -1.0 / 0.819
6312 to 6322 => 1.0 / 0.681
